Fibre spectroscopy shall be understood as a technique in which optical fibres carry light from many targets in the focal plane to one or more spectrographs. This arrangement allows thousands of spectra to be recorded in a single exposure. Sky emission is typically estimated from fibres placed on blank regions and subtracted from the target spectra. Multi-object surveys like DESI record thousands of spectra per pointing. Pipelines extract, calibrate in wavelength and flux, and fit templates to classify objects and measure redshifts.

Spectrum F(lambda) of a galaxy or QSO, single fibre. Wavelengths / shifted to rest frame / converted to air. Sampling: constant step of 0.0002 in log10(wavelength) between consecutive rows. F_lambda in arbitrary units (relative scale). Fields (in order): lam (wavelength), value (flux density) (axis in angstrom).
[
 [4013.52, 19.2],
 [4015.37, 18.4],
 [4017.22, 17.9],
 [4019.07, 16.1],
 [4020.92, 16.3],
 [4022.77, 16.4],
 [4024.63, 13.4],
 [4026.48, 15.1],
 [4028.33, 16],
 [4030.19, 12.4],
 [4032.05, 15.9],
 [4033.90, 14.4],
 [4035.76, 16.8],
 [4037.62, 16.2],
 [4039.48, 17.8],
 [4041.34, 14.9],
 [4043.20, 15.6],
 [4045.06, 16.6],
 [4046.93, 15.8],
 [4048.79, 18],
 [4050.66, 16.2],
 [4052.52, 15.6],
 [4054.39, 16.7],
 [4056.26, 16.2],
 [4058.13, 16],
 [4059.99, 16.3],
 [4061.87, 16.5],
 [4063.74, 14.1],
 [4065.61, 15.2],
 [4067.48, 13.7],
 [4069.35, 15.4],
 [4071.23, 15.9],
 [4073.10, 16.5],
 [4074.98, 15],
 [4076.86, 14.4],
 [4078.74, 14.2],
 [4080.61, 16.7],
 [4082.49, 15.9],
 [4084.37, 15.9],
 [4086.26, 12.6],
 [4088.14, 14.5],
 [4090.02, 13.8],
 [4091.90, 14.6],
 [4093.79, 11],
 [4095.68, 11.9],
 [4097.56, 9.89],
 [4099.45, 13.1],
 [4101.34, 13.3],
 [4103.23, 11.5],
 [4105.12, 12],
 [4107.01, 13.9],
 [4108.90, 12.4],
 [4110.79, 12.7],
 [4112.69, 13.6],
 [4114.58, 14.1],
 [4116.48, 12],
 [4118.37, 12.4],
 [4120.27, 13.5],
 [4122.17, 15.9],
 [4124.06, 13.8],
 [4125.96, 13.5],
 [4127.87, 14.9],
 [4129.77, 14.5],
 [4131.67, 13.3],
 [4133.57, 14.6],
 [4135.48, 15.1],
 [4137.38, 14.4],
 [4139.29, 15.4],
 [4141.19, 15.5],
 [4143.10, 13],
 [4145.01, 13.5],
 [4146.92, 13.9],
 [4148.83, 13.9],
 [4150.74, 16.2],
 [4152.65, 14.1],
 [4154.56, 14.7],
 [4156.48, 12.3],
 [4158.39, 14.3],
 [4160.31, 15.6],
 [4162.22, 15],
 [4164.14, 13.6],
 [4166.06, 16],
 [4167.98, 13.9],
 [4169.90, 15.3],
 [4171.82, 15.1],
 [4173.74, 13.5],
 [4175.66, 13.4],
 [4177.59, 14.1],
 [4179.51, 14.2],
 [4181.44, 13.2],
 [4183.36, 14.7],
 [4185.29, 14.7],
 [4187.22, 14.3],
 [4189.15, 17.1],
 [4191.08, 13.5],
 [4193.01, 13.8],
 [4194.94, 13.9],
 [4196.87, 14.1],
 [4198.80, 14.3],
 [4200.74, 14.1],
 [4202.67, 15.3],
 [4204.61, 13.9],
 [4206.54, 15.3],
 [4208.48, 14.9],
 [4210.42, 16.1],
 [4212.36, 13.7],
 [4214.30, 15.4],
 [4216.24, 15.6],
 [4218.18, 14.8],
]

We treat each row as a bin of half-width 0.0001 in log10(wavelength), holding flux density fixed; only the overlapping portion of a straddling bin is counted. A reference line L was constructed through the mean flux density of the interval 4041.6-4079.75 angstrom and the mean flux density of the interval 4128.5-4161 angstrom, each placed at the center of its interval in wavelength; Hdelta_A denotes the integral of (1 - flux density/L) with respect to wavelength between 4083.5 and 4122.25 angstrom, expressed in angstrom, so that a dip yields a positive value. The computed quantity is 5.2 angstrom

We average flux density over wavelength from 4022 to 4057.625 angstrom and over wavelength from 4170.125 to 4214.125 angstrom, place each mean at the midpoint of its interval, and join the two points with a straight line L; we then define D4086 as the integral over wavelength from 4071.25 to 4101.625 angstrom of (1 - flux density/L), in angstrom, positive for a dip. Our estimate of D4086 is 2.7 angstrom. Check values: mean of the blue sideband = 15.8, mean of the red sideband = 14.5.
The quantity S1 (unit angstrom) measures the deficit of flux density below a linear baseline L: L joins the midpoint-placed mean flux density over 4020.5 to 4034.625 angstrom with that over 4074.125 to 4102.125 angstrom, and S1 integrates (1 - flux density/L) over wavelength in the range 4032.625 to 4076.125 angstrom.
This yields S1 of -4.4 angstrom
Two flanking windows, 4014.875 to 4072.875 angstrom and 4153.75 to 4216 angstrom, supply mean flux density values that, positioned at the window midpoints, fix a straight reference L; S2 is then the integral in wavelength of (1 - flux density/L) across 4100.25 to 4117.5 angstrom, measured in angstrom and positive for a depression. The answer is 2.7 angstrom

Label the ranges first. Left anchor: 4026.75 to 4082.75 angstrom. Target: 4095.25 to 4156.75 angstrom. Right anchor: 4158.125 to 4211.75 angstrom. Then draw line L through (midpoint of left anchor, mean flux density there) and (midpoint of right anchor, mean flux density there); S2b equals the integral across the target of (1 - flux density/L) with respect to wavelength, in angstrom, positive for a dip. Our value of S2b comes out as 5.79 angstrom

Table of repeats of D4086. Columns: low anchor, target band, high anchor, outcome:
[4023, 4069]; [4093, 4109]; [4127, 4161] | 3.04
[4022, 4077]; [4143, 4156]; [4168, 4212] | 0.54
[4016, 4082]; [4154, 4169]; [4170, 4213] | 0.30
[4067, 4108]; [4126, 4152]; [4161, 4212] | -0.41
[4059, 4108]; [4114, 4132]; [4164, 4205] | 0.55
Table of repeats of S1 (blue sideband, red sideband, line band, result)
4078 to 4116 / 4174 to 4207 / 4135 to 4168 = -1.3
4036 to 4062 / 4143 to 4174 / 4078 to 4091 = 0.7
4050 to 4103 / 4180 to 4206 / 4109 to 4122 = 1.2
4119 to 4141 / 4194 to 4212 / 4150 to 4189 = 0.2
